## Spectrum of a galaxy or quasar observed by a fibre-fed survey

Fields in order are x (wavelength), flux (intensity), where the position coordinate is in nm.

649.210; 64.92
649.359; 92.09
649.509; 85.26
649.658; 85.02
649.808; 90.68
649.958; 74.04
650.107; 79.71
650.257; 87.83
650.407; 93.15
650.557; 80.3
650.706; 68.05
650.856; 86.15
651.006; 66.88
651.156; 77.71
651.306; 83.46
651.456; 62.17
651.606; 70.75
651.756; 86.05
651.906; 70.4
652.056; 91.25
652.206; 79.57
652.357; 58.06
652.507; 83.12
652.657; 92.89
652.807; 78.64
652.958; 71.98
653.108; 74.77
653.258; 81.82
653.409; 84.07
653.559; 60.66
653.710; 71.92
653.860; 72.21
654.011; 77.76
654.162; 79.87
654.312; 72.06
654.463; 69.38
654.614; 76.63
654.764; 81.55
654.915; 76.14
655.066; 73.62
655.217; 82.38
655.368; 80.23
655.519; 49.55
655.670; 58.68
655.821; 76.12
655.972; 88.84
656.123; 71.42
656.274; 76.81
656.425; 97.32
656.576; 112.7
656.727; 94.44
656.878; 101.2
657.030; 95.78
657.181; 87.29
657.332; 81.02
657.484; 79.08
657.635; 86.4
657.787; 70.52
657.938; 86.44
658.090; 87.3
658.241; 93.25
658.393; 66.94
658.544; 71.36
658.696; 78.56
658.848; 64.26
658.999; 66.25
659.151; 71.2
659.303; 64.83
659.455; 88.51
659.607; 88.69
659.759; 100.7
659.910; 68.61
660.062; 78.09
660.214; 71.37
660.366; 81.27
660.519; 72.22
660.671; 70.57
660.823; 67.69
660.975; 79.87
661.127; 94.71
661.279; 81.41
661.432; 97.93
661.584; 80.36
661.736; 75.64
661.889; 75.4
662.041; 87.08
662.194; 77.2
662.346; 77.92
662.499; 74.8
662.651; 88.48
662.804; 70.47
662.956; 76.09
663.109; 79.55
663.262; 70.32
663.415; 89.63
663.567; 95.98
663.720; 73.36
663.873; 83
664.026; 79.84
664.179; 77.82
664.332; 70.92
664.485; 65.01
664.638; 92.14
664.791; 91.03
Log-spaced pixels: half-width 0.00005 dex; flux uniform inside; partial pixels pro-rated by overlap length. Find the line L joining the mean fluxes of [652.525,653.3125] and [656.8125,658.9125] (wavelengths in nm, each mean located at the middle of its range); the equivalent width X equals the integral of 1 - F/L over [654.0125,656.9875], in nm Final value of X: 0.042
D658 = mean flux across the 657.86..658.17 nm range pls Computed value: 87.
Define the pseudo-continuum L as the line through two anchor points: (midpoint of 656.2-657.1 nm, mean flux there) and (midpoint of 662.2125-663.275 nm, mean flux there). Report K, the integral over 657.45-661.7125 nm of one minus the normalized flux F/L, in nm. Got 0.398 nm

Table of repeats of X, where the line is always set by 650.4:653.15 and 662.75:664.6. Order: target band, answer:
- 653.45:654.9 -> 0.07 nm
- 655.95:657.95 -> -0.26 nm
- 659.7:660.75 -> 0.01 nm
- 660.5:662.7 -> -0.06 nm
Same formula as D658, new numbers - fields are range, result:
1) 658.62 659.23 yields 70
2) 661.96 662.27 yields 82.1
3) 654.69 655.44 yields 78.7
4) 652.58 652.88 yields 86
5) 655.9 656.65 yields 89.4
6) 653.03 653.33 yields 78.4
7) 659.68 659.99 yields 84.8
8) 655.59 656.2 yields 73.6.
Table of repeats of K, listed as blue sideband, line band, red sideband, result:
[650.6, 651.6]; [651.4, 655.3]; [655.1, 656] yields -0.18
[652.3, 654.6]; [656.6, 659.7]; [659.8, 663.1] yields -0.18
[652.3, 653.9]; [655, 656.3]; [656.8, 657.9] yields 0.14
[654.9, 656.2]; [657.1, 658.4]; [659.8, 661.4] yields -0.14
